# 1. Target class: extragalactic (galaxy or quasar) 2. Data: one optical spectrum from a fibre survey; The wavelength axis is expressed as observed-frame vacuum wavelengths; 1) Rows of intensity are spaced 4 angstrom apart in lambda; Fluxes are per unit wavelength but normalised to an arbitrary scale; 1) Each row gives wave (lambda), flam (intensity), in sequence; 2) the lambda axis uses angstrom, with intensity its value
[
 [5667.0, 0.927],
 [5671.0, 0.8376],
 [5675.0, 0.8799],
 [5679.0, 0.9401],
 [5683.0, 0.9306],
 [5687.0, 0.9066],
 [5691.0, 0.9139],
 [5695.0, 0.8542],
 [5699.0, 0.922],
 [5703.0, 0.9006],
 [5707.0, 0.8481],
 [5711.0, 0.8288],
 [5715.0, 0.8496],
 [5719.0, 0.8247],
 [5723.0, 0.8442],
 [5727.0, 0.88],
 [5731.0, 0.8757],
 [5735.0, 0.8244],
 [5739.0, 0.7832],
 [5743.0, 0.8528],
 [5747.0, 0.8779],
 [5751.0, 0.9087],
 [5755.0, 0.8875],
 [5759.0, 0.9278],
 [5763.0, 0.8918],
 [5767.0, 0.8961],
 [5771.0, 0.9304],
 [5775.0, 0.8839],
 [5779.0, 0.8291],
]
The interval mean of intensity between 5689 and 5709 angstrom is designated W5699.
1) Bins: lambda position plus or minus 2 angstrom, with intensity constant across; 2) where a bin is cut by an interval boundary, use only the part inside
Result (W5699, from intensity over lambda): 0.888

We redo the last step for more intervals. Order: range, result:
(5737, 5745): 0.818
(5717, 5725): 0.834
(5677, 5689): 0.926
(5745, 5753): 0.893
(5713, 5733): 0.855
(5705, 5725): 0.839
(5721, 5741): 0.841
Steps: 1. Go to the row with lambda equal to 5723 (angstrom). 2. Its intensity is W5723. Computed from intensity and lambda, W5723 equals 0.8442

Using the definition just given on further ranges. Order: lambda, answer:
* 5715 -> 0.8496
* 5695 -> 0.8542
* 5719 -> 0.8247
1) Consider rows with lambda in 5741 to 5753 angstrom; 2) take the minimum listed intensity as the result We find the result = 0.8528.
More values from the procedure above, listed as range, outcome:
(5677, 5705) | 0.8542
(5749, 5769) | 0.8875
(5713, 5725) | 0.8247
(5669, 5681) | 0.8376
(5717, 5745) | 0.7832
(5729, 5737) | 0.8244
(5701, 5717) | 0.8288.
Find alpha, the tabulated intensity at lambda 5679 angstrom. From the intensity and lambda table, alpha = 0.9401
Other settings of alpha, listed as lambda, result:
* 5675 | 0.8799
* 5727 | 0.88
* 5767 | 0.8961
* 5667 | 0.927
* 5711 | 0.8288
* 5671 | 0.8376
